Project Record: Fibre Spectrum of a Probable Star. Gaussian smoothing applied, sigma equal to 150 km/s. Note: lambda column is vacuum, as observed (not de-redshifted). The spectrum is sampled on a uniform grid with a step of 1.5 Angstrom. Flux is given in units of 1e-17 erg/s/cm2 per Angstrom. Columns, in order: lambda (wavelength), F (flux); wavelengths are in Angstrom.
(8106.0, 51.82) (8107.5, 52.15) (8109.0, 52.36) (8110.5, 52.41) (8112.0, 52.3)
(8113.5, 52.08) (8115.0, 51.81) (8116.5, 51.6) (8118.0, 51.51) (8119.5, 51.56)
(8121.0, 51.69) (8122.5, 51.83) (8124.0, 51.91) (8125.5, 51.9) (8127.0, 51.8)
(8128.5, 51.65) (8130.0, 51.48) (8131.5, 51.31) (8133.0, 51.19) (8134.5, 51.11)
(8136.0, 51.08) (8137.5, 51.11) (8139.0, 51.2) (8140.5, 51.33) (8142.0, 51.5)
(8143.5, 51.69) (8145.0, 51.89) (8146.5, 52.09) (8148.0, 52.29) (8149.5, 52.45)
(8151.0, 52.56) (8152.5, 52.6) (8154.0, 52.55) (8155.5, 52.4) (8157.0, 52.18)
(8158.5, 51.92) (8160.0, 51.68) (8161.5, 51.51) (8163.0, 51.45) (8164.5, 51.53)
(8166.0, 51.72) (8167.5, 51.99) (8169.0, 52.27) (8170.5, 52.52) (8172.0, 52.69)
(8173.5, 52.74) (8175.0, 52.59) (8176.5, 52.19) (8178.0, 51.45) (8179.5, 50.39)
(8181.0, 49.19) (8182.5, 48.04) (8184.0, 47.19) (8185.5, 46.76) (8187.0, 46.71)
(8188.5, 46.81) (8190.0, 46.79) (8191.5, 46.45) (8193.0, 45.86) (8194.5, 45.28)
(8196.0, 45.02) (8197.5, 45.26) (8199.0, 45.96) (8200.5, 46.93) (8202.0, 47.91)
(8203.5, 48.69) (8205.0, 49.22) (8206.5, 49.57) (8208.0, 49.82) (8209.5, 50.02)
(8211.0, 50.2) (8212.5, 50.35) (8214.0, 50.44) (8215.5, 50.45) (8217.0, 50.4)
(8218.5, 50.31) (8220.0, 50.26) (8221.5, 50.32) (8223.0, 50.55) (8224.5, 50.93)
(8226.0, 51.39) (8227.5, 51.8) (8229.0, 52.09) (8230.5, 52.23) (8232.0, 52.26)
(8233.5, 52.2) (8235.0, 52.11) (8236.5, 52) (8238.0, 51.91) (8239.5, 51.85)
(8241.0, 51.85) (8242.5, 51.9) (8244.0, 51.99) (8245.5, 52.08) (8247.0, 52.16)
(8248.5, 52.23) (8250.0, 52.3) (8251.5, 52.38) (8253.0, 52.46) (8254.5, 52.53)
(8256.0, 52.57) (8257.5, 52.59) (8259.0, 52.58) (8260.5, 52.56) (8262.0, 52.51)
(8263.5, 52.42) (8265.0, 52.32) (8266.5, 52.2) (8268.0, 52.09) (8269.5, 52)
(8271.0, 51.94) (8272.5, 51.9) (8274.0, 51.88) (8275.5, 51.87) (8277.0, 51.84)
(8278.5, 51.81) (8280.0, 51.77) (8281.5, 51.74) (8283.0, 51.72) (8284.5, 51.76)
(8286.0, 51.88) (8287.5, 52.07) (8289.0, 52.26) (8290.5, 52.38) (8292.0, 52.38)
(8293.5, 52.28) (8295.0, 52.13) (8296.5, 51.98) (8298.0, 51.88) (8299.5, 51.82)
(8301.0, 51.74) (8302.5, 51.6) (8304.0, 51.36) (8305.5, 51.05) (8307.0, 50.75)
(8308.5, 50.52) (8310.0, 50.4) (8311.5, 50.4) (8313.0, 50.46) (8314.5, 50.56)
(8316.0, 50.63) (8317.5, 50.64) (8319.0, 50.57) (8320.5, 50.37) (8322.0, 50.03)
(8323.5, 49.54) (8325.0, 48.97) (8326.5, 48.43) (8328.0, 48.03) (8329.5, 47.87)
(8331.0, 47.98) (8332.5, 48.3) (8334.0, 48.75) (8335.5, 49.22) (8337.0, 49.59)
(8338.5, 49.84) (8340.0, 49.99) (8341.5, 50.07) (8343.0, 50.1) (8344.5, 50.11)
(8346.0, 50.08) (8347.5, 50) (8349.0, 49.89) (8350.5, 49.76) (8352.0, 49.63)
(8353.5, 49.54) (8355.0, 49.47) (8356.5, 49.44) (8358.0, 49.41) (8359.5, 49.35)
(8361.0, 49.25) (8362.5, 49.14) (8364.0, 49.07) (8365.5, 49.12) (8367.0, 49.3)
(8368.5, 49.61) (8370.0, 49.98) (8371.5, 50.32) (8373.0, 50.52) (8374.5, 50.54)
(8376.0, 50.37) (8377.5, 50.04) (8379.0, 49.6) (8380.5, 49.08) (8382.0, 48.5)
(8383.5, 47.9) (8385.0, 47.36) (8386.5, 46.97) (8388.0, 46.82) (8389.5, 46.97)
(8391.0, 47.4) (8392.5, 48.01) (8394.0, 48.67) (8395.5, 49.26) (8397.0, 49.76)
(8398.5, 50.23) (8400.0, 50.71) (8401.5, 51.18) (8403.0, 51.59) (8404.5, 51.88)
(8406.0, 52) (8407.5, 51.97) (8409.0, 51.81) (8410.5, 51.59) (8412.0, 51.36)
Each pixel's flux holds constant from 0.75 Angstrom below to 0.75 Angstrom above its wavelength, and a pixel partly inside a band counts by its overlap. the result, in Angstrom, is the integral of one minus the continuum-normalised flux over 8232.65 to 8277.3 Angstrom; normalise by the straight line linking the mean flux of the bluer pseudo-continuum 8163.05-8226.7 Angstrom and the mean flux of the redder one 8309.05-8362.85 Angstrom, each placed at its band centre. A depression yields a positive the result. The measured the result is -2.4 Angstrom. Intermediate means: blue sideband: 49.4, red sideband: 49.6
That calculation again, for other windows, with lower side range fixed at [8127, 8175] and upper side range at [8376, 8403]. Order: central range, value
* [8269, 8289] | -0.64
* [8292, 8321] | -0.72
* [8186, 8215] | 1.97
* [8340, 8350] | -0.12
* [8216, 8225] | 0.10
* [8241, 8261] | -0.67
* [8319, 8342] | 0.20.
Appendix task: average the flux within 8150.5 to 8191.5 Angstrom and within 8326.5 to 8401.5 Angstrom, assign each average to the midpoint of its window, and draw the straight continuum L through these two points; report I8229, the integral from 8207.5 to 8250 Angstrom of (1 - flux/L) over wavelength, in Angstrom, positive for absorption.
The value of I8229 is -0.9 Angstrom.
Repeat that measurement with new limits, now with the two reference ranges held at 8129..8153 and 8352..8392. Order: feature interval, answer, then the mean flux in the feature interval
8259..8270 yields -0.5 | 52.3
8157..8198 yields 1.3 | 49.6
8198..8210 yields 0.6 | 48.4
